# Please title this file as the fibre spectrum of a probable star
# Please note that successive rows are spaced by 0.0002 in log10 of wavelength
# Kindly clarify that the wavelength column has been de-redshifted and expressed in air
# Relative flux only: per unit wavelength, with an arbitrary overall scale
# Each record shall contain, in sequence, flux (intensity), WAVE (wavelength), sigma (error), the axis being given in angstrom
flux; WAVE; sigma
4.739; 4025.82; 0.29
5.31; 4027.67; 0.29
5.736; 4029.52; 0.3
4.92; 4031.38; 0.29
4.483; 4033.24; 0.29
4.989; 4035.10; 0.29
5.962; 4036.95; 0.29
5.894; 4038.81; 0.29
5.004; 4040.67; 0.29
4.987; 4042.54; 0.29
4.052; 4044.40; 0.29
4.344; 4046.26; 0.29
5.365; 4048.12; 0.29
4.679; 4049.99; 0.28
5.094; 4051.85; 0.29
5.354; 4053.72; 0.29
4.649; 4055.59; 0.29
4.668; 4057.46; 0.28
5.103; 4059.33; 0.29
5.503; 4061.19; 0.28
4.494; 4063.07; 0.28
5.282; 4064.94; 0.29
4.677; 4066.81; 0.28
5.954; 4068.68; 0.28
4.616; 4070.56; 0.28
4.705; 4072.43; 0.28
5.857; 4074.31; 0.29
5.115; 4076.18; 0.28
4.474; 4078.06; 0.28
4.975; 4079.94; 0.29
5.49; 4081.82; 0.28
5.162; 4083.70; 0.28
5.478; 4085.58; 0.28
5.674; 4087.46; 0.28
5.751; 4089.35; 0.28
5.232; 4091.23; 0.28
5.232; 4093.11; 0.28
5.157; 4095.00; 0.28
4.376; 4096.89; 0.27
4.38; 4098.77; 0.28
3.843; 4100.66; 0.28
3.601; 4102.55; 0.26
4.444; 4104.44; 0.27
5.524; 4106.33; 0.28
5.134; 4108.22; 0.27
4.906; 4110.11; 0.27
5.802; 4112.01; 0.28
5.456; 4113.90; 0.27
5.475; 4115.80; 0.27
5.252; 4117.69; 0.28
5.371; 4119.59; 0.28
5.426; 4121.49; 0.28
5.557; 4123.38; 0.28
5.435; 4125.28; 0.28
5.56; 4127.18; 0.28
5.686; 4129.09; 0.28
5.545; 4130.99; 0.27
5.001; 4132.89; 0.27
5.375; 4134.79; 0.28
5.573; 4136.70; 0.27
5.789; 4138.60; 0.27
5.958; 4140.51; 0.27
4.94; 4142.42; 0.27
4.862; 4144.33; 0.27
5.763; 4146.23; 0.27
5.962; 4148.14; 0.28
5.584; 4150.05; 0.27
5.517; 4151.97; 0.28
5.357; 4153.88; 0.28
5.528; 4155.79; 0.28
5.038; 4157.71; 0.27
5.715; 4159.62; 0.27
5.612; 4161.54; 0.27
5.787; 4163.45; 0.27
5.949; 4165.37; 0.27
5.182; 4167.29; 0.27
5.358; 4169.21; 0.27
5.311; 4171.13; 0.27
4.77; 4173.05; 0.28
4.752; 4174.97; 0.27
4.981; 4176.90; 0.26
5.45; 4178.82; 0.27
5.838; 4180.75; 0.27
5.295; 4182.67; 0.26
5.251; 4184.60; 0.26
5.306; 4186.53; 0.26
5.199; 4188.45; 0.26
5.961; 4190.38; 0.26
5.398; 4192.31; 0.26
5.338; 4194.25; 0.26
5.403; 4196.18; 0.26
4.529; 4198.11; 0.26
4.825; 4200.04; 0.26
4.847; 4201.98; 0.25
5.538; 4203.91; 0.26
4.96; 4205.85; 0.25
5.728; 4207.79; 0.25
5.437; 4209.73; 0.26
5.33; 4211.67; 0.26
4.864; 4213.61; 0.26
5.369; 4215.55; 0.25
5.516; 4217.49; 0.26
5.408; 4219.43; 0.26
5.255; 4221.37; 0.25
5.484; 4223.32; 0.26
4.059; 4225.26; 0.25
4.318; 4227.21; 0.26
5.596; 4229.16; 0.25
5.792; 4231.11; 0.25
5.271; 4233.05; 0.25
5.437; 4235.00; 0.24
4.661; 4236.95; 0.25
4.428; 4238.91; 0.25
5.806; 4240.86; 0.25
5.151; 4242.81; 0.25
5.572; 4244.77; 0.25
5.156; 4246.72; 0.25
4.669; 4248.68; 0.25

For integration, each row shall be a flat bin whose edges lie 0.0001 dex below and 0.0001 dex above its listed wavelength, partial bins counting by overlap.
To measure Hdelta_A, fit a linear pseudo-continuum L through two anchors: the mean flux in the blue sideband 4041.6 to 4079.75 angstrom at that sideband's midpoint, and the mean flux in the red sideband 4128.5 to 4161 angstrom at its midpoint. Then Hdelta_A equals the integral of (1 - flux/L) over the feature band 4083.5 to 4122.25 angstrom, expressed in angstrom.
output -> 1.0 angstrom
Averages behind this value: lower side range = 4.95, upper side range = 5.48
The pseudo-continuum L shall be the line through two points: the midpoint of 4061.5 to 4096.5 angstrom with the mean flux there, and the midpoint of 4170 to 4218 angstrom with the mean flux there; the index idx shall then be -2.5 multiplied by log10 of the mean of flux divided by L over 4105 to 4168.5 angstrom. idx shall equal -0.05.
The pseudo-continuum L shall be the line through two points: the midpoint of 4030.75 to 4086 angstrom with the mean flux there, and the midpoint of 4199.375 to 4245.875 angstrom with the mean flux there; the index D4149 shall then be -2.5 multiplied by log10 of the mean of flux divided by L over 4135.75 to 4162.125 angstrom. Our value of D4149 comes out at -0.079 mag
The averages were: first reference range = 5.04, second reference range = 5.2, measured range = 5.51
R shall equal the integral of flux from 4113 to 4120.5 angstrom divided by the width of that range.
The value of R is 5.39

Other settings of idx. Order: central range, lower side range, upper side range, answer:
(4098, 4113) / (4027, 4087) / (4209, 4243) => 0.09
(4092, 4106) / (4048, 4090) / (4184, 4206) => 0.15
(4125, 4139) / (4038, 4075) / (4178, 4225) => -0.07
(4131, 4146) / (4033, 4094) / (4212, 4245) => -0.05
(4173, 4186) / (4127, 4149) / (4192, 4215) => 0.01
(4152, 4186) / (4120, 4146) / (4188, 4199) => 0.00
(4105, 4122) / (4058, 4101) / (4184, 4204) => -0.05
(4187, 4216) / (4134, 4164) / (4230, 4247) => 0.02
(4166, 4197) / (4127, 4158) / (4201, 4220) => 0.01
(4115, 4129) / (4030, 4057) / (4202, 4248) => -0.08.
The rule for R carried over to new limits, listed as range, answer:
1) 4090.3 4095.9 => 5.21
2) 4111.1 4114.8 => 5.64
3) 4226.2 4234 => 5.24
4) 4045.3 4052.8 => 4.87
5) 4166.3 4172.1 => 5.29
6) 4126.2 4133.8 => 5.45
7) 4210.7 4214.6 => 5.1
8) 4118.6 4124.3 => 5.45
